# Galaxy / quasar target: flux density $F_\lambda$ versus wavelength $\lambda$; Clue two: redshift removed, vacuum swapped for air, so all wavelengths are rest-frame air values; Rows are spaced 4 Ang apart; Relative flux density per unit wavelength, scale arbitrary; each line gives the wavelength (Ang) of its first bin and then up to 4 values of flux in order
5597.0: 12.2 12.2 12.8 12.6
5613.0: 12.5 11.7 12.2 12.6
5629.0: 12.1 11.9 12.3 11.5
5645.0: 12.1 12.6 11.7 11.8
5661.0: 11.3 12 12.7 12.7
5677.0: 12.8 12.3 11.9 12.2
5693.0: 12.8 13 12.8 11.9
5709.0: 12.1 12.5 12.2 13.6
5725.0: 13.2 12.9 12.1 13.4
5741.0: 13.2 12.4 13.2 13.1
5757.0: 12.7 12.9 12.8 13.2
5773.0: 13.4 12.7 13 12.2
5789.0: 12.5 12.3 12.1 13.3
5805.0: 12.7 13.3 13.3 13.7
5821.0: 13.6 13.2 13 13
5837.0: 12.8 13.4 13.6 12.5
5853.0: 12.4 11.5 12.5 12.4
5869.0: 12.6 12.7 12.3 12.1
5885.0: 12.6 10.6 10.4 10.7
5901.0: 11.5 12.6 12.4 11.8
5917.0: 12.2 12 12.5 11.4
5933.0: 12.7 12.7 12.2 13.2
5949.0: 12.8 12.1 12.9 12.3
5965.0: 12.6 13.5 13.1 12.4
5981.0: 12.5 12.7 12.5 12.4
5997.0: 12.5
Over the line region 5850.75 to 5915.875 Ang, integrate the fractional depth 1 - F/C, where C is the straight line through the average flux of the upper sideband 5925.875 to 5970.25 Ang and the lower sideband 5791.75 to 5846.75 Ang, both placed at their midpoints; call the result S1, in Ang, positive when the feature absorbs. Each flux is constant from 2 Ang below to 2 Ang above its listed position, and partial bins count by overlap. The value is 4.5 Ang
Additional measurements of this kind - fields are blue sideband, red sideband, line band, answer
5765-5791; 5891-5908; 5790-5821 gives -1.2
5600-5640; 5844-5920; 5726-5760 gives -2.0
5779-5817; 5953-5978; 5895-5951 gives 2.5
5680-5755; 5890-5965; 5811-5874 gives -2.8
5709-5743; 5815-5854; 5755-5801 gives 0.9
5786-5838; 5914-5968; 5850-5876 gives 0.8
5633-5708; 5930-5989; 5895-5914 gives 1.2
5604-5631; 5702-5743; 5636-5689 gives 1.6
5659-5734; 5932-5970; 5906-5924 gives 0.7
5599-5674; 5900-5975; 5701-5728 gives -0.8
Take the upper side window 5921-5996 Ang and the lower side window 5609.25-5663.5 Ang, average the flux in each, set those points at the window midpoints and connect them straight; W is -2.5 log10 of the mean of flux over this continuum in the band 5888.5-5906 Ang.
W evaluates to 0.12 mag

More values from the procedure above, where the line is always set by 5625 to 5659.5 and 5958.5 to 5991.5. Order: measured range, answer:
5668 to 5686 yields -0.04 mag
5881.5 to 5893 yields 0.10 mag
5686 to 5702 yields -0.05 mag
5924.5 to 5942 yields 0.03 mag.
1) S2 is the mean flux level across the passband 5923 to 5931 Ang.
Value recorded 11.9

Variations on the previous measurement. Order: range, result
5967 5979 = 13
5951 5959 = 12.5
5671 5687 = 12.4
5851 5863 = 12.1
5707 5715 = 12.3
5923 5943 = 12.3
